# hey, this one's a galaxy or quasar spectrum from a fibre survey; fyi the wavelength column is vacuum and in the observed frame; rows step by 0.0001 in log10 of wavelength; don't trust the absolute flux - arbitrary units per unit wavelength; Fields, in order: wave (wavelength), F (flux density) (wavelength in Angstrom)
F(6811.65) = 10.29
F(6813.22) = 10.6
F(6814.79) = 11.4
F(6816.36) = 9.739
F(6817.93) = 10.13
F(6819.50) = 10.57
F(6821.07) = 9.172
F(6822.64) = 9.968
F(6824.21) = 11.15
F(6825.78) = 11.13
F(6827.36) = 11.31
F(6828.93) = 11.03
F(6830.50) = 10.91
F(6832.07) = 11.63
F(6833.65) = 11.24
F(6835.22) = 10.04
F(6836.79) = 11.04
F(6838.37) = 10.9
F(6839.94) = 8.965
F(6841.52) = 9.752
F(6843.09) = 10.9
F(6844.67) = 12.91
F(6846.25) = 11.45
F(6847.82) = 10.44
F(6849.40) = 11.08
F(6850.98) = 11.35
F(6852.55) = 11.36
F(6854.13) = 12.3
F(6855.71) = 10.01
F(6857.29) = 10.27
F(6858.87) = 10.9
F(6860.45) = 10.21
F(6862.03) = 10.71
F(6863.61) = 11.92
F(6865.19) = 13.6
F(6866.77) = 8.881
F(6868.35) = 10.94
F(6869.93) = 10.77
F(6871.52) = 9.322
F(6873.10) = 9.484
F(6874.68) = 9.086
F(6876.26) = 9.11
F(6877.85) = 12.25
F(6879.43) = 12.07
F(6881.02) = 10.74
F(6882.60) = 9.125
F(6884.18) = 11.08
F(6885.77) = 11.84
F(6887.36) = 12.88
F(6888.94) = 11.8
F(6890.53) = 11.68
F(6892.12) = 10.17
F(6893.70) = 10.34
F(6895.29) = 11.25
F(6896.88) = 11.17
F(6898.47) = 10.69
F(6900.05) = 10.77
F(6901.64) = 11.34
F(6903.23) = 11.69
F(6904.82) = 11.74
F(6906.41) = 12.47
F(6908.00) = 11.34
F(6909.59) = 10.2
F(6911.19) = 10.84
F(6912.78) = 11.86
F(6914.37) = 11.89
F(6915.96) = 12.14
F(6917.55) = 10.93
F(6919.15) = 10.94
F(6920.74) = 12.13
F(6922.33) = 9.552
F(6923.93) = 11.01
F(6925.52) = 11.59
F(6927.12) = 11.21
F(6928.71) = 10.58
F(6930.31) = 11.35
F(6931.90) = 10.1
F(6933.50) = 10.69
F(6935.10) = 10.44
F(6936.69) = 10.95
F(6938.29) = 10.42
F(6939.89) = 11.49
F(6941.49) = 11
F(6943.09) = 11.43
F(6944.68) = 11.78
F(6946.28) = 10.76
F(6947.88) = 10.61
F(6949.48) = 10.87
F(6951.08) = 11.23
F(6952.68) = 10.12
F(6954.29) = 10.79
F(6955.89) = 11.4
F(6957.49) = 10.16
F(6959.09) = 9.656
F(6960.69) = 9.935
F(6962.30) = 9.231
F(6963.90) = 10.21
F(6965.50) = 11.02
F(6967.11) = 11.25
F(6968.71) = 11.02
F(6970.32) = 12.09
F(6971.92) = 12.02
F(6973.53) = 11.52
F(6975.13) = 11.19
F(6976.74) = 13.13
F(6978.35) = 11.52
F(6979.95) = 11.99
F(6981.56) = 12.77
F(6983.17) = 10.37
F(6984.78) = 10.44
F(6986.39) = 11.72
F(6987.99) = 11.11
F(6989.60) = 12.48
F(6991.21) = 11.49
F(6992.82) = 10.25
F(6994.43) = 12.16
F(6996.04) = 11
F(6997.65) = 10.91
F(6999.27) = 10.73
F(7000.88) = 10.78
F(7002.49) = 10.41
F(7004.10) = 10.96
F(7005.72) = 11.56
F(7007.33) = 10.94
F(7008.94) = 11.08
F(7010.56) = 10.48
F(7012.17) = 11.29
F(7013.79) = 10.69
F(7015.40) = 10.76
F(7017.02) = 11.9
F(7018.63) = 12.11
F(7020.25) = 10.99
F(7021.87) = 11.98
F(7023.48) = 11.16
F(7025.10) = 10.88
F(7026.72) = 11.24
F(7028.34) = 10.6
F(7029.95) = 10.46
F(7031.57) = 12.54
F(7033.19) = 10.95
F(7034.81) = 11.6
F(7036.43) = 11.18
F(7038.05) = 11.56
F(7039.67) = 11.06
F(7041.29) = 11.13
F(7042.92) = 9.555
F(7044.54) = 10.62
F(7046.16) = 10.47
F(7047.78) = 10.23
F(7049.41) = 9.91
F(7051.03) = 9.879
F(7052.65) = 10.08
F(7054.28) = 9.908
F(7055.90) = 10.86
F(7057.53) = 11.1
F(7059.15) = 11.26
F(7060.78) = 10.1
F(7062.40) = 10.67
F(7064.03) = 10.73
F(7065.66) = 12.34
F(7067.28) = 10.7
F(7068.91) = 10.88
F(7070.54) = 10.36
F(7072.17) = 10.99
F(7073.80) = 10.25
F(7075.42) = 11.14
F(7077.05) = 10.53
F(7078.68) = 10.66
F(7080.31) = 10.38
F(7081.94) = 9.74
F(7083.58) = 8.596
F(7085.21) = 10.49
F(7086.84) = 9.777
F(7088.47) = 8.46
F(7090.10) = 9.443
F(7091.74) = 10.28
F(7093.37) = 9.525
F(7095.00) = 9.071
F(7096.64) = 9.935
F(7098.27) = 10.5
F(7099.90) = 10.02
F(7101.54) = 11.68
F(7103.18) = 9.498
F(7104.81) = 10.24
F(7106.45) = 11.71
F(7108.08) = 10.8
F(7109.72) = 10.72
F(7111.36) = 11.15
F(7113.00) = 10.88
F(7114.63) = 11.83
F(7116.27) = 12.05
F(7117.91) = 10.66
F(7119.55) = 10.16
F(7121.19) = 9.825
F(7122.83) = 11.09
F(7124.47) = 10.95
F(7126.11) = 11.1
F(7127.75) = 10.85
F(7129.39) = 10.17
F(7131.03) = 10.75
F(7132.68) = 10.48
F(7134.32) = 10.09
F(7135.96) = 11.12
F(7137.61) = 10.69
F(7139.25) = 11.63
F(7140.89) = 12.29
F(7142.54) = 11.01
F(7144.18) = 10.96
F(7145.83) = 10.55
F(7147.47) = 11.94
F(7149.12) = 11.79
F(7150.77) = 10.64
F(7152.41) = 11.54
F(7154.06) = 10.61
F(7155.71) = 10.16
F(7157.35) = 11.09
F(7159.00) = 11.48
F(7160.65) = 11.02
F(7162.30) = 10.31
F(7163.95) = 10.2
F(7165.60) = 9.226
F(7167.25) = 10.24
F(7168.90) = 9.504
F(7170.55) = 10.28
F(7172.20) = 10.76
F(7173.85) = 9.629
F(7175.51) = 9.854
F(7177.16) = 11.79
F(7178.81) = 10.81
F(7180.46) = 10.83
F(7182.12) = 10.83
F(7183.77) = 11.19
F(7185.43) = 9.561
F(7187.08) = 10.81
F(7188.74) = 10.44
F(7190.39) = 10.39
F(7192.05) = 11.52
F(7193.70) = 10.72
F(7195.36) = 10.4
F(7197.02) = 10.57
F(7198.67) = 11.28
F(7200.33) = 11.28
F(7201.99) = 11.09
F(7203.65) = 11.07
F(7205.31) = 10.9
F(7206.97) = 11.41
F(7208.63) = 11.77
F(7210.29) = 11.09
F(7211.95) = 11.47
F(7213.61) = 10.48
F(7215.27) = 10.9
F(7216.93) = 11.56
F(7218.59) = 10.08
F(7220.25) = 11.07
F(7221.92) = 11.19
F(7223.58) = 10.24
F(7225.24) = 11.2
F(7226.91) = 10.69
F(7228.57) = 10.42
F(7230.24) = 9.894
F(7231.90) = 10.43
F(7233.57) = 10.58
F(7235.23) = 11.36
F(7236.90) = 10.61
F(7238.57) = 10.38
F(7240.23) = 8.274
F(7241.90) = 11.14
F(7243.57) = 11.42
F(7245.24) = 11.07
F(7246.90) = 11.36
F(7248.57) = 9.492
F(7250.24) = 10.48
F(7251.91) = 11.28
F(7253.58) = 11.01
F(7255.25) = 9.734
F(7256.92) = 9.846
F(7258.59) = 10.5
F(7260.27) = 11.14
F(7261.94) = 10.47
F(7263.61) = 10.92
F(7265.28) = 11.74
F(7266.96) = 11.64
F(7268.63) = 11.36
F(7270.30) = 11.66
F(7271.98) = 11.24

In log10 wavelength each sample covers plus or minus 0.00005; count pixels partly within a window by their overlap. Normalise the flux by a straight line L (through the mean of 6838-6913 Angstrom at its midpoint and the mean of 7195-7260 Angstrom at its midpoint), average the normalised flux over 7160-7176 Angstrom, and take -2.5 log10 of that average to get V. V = 0.07 mag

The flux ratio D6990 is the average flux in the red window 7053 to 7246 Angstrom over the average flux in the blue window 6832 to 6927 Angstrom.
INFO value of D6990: 1.0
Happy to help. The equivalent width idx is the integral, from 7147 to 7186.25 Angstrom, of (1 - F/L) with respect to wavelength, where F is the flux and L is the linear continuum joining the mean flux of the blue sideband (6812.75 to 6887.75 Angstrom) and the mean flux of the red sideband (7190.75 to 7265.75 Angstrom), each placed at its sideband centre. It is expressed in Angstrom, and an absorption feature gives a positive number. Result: 0.6 Angstrom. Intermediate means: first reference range 10.8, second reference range 10.8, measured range 10.6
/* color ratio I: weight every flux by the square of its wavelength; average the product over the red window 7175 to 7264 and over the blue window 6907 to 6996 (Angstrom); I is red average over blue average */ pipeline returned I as 1.04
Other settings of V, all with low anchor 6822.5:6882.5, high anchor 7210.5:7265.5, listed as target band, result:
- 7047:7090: 0.037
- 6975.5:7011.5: -0.052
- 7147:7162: -0.039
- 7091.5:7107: 0.052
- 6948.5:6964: 0.042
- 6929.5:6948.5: -0.014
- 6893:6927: -0.044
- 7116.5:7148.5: -0.018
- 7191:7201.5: -0.027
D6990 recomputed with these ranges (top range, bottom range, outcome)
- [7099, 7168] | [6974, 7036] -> 0.96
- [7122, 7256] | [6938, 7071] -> 0.98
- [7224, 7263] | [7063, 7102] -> 1.03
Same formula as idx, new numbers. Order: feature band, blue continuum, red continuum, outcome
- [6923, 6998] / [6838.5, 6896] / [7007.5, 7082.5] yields -1.5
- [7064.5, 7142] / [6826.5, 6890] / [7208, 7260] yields 1.3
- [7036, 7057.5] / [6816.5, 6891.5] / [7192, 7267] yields 0.6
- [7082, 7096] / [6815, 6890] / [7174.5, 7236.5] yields 1.7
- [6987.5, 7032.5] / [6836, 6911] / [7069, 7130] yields -2.3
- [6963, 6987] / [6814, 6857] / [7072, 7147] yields -1.8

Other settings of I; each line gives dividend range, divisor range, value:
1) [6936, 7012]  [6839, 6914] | 1.04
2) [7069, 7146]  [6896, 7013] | 0.99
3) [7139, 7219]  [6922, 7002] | 1.04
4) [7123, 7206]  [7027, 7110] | 1.05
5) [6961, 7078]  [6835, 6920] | 1.05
